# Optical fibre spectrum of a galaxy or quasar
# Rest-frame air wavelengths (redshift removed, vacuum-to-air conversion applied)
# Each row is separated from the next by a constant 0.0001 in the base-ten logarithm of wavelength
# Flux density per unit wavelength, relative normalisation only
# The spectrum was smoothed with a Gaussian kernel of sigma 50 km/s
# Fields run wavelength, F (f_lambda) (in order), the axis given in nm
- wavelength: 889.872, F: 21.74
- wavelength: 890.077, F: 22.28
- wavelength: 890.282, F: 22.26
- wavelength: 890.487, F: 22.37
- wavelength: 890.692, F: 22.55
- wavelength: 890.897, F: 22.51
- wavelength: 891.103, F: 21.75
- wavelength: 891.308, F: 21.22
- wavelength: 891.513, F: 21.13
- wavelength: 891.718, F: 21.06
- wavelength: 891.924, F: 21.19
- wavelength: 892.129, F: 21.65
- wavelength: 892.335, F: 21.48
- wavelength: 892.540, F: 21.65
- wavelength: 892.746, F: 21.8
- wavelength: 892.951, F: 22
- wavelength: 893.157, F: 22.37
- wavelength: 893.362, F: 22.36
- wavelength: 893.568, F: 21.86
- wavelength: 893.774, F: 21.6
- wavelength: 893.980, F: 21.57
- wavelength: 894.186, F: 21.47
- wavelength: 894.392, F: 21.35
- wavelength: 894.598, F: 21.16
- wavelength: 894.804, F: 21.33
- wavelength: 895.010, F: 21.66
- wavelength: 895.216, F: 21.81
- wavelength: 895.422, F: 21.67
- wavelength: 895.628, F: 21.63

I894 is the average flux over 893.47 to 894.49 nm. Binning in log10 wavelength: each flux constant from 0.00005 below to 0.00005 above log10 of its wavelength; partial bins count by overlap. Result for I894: 21.6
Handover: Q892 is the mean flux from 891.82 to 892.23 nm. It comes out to 21.4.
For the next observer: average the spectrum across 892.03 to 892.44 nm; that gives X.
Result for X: 21.6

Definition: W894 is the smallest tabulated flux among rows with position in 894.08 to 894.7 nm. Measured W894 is 21.16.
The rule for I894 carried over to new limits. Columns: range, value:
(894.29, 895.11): 21.4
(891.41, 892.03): 21.1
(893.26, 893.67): 22.1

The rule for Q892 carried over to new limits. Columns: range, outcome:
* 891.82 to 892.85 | 21.6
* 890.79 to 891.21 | 22.1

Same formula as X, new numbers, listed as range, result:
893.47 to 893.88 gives 21.7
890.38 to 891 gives 22.5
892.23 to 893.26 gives 21.9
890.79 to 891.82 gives 21.5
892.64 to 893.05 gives 21.9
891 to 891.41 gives 21.5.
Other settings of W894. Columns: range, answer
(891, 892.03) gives 21.06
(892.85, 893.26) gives 22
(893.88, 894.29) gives 21.47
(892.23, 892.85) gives 21.48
